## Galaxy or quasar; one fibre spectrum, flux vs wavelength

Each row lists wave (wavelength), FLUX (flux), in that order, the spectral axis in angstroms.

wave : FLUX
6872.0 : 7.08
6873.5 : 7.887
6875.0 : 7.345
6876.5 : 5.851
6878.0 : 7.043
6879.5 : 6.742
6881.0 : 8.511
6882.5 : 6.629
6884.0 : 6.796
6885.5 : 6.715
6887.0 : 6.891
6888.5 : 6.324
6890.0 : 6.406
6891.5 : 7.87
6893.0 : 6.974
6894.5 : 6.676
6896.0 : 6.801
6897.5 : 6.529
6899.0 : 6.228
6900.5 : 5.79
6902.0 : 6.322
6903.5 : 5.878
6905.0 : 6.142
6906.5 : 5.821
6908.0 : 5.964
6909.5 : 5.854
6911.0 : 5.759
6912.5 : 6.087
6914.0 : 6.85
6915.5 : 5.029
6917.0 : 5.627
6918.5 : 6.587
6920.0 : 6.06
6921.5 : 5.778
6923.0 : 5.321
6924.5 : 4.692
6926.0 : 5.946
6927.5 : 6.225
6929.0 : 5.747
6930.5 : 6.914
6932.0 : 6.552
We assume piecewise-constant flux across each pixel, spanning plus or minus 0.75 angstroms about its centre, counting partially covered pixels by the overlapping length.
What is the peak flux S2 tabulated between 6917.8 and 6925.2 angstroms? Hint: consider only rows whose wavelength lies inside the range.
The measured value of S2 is 6.587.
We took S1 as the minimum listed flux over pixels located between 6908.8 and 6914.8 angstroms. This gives 5.759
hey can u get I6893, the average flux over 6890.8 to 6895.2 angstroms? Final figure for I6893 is 7.17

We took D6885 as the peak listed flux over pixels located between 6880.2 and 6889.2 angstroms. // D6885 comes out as 8.511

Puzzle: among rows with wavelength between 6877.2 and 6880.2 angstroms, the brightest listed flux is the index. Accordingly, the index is 7.043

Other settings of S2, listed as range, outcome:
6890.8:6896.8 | 7.87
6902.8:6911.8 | 6.142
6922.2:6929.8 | 6.225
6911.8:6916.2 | 6.85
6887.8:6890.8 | 6.406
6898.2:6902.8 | 6.322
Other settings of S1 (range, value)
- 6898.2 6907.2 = 5.79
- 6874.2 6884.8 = 5.851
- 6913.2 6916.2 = 5.029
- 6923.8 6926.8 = 4.692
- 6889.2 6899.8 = 6.228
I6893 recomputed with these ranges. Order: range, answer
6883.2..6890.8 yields 6.63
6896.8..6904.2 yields 6.15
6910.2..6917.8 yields 5.88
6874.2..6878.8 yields 6.76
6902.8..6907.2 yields 5.95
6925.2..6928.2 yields 6.06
